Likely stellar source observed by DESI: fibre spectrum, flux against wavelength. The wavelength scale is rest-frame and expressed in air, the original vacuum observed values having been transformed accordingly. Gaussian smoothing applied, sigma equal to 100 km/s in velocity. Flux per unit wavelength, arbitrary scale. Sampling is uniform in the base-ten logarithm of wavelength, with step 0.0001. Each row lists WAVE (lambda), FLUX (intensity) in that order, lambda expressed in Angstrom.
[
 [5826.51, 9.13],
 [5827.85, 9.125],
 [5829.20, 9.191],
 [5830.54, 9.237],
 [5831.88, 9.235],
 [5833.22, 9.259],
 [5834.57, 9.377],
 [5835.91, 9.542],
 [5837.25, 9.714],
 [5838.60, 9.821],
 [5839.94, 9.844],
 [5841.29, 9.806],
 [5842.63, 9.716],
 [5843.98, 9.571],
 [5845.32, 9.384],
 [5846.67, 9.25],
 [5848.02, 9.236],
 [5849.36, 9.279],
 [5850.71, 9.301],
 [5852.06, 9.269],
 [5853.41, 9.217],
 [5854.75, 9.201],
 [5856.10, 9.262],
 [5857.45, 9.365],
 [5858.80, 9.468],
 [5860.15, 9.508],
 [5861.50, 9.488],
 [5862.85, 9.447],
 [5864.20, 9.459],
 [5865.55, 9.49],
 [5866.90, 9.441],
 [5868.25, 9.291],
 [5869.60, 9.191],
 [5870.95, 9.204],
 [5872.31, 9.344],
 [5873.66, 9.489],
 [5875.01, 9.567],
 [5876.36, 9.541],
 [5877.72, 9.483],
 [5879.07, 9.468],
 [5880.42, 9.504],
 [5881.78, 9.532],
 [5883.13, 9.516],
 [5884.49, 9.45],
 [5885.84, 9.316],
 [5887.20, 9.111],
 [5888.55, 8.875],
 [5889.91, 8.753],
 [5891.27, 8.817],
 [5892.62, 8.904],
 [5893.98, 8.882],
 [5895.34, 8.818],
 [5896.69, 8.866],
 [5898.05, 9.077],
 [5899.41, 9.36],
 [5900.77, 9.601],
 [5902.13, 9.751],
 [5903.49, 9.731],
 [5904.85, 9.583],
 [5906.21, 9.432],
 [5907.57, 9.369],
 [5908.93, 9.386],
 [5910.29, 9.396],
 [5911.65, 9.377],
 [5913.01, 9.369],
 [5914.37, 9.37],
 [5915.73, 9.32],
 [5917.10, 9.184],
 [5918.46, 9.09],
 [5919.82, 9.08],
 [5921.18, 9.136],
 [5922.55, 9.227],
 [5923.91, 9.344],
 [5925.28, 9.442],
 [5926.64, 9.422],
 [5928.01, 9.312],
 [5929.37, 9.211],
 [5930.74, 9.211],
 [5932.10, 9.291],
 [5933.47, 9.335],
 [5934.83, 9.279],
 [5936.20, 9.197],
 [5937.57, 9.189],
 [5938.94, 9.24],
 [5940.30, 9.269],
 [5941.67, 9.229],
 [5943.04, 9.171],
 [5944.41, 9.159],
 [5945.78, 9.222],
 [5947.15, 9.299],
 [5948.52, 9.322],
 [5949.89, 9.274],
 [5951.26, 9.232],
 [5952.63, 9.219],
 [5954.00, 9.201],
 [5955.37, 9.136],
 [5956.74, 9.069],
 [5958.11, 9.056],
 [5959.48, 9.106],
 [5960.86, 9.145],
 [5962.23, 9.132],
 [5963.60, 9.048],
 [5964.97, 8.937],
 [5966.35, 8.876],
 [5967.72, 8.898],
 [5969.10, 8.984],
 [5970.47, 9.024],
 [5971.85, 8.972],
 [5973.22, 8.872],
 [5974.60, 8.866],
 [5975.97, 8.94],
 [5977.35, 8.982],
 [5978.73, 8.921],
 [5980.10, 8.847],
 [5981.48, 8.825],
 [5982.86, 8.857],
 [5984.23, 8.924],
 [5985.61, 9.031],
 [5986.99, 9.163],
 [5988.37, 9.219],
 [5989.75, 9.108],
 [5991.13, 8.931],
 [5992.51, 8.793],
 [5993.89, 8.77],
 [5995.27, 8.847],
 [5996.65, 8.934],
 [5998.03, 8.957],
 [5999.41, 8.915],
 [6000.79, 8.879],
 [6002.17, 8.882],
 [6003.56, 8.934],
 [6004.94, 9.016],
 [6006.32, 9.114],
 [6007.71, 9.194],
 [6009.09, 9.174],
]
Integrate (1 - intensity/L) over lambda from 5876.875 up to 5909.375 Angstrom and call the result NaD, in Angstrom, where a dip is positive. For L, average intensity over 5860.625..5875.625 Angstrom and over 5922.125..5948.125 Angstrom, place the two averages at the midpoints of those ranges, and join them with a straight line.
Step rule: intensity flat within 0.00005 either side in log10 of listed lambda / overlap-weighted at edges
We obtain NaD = 0.3 Angstrom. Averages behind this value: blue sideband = 9.4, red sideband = 9.27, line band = 9.27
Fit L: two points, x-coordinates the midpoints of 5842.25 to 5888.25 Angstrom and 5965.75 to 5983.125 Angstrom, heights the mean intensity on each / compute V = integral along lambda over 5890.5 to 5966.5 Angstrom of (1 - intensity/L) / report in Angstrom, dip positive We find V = -1.0 Angstrom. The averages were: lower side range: 9.39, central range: 9.23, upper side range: 8.91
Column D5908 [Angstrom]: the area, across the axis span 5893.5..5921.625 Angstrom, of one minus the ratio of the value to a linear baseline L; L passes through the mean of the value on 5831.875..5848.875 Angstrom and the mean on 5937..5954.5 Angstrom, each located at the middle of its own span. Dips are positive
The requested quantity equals 0.1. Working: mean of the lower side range 9.53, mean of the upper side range 9.23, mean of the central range 9.3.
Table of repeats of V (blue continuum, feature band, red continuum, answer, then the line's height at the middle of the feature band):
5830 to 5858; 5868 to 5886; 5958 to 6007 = -0.2 Angstrom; 9.31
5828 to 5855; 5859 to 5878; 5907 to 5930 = -0.1 Angstrom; 9.38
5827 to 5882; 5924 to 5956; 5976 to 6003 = -0.5 Angstrom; 9.11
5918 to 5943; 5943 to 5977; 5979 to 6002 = 0.1 Angstrom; 9.1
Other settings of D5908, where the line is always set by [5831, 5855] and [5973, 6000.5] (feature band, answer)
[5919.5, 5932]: -0.16 Angstrom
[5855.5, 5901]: 0.18 Angstrom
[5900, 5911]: -0.36 Angstrom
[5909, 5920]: -0.11 Angstrom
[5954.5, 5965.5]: -0.06 Angstrom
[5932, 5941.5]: -0.14 Angstrom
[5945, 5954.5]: -0.19 Angstrom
